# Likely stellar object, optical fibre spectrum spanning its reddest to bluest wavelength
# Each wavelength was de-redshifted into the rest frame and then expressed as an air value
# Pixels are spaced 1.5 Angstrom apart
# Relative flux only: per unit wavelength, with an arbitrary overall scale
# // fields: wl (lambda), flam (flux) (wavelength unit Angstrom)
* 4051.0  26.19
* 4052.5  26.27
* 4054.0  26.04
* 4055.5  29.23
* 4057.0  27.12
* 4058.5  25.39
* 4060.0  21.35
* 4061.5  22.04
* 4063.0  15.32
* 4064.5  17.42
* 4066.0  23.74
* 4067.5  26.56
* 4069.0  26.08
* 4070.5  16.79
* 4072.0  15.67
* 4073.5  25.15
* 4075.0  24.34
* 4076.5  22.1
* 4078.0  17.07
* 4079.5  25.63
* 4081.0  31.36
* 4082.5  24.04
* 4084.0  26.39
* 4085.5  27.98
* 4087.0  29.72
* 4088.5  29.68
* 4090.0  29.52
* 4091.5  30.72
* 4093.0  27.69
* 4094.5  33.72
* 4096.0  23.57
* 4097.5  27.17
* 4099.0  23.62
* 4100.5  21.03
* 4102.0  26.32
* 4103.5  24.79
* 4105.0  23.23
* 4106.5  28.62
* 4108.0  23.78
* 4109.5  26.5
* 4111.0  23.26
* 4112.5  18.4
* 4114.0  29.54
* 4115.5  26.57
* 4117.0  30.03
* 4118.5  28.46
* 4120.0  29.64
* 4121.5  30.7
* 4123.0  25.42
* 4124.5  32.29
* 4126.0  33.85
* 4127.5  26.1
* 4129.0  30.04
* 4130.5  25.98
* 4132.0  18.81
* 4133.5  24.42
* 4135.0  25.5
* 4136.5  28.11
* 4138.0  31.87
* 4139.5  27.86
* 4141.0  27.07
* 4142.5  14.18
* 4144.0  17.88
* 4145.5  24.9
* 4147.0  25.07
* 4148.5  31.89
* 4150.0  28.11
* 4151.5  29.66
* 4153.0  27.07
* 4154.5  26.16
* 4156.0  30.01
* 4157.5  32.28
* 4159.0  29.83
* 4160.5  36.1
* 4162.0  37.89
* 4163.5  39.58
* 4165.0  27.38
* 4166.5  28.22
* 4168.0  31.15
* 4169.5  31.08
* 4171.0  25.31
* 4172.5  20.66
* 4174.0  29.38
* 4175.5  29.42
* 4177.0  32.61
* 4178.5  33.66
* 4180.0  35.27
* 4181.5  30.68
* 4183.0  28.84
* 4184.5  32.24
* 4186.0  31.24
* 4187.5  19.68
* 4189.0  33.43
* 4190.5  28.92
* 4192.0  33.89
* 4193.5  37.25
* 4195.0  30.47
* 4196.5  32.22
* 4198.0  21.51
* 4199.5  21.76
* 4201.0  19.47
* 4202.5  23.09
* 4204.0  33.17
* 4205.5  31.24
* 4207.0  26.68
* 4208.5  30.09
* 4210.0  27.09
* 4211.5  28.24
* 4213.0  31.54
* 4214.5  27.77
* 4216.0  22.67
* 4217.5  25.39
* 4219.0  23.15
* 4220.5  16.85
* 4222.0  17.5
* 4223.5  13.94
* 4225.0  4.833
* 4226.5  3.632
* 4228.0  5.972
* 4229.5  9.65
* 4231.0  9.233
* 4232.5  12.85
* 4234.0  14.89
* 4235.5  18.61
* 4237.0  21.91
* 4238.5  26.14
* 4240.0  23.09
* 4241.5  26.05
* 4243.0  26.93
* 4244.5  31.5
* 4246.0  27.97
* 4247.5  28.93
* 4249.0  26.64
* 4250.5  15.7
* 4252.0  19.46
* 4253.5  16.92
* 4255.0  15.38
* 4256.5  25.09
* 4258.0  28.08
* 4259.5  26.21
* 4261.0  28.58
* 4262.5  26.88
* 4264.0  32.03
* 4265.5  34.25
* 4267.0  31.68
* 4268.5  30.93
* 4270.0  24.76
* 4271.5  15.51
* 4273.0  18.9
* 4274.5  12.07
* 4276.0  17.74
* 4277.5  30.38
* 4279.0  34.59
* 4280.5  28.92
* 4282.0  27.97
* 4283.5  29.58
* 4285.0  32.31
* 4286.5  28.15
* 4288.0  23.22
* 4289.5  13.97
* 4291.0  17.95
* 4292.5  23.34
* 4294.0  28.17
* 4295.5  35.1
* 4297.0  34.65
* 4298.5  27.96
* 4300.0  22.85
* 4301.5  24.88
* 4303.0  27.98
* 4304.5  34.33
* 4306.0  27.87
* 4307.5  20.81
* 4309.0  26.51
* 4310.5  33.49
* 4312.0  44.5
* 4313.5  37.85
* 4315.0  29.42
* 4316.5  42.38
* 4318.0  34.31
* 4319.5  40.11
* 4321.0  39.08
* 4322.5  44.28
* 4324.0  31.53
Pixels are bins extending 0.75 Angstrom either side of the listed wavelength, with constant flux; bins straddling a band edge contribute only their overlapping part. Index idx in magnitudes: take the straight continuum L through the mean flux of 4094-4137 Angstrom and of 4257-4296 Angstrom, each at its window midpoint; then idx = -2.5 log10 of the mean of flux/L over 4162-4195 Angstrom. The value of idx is -0.16 mag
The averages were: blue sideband 26.5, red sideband 26.1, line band 30.6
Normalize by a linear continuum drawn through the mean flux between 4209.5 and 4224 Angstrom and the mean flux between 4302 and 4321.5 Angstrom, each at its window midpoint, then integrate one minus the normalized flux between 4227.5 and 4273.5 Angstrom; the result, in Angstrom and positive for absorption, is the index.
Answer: 7.7 Angstrom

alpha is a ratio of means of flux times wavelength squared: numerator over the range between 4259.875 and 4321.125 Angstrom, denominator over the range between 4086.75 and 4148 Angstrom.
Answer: 1.2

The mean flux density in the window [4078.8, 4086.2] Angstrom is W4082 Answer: 27.1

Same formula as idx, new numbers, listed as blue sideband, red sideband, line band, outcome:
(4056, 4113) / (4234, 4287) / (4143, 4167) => -0.18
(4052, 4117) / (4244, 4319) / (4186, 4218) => -0.07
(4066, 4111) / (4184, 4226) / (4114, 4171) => -0.11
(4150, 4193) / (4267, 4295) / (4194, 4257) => 0.26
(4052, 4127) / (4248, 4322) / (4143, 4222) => -0.08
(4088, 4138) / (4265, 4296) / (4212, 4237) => 0.50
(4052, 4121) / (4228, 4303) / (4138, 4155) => -0.04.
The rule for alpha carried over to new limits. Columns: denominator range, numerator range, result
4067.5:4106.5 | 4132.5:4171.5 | 1.15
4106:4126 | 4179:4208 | 1.10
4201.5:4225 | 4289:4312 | 1.16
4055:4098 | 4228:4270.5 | 1.02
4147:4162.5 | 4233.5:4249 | 0.85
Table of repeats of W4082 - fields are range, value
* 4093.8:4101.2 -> 25.8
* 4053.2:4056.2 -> 27.6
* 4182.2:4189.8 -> 29.1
